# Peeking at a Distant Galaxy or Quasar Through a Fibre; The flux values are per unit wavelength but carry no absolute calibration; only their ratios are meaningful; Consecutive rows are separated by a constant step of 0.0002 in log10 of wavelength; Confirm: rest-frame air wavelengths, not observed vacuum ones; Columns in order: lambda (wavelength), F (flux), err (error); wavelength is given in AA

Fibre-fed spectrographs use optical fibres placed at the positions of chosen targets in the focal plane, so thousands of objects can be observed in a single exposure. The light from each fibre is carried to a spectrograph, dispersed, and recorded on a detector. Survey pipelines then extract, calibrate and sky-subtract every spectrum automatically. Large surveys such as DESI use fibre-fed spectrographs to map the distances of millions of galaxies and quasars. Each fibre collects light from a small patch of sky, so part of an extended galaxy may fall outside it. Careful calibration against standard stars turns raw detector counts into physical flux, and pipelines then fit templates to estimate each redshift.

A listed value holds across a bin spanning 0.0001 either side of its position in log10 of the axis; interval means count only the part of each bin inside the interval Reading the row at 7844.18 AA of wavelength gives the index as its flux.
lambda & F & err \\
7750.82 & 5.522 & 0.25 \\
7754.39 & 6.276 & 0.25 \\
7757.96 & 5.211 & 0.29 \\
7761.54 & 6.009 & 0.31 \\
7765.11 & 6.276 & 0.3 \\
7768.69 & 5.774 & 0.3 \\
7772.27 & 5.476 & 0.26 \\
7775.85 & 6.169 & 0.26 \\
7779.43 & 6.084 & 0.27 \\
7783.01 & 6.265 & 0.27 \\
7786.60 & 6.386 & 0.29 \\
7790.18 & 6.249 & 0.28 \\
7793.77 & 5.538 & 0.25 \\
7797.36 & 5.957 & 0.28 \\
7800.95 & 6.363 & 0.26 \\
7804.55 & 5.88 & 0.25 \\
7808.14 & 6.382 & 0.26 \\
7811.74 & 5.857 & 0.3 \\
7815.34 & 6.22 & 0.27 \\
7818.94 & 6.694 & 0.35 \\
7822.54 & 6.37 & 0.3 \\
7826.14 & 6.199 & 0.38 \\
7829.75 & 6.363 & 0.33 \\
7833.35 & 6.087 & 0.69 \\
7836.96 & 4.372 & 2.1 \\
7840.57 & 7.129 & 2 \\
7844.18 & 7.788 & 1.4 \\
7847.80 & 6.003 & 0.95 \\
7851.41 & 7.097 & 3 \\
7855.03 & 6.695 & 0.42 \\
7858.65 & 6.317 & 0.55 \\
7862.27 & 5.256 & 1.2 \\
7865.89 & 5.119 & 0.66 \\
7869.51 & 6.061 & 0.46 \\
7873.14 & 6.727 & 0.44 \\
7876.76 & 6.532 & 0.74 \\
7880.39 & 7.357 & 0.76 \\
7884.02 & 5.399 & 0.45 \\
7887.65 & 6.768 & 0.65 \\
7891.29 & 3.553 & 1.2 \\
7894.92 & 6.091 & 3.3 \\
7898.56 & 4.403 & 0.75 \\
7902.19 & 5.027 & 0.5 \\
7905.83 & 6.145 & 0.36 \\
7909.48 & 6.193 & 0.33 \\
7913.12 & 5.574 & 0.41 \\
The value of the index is 7.788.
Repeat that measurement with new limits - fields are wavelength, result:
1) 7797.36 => 5.957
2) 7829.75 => 6.363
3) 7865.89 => 5.119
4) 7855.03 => 6.695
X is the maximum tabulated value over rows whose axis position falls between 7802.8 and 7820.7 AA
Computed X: 6.694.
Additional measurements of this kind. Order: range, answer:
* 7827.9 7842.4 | 7.129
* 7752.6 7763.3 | 6.276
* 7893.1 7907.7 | 6.145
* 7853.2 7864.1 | 6.695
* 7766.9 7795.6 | 6.386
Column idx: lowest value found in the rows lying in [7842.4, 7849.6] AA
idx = 6.003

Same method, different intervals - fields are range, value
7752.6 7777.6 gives 5.211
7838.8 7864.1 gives 5.256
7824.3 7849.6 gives 4.372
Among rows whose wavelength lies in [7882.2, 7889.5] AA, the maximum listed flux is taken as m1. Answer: 6.768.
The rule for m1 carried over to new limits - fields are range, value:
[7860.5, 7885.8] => 7.357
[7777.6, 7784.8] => 6.265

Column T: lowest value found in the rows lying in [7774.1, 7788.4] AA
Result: 6.084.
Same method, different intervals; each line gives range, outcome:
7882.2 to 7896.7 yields 3.553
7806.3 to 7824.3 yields 5.857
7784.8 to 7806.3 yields 5.538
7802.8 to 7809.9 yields 5.88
